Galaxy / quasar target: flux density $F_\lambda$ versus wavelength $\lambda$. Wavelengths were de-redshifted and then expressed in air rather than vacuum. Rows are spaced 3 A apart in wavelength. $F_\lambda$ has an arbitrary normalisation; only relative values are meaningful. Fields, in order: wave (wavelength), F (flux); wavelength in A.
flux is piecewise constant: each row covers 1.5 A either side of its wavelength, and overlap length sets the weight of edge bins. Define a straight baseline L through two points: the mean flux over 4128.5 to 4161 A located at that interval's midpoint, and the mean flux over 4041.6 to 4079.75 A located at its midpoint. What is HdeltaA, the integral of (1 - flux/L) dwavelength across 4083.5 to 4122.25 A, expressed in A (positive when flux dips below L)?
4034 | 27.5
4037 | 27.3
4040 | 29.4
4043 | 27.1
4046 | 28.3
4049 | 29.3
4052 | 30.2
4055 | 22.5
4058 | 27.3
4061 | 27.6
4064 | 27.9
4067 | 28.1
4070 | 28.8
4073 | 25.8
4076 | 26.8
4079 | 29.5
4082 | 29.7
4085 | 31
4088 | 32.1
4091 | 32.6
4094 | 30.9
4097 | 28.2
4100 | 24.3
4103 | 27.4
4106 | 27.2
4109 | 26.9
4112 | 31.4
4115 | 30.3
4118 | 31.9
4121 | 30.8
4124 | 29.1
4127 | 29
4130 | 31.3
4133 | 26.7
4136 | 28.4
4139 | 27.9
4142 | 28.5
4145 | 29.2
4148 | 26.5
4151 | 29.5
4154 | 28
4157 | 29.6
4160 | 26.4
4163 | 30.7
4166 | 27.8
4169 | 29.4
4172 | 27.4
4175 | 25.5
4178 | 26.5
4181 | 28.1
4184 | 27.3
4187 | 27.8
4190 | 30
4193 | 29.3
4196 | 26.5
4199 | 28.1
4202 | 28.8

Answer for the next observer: -2.2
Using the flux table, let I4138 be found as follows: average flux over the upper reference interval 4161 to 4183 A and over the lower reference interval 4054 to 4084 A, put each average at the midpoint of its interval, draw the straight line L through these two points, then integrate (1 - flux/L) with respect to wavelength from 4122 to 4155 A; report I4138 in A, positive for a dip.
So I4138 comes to -1.0 A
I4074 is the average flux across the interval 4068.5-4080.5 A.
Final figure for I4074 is 27.7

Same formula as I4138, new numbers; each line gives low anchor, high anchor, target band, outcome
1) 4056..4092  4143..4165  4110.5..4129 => -1.2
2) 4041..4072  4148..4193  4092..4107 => 0.0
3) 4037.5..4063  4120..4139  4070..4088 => -0.4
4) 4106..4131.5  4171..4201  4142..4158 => 0.2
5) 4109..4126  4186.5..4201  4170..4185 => 0.9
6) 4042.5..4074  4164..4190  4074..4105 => -1.7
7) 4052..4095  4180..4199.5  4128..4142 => -0.1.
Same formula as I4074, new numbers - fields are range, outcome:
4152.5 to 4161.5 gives 28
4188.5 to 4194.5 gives 29.7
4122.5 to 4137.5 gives 28.9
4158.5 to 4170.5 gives 28.6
